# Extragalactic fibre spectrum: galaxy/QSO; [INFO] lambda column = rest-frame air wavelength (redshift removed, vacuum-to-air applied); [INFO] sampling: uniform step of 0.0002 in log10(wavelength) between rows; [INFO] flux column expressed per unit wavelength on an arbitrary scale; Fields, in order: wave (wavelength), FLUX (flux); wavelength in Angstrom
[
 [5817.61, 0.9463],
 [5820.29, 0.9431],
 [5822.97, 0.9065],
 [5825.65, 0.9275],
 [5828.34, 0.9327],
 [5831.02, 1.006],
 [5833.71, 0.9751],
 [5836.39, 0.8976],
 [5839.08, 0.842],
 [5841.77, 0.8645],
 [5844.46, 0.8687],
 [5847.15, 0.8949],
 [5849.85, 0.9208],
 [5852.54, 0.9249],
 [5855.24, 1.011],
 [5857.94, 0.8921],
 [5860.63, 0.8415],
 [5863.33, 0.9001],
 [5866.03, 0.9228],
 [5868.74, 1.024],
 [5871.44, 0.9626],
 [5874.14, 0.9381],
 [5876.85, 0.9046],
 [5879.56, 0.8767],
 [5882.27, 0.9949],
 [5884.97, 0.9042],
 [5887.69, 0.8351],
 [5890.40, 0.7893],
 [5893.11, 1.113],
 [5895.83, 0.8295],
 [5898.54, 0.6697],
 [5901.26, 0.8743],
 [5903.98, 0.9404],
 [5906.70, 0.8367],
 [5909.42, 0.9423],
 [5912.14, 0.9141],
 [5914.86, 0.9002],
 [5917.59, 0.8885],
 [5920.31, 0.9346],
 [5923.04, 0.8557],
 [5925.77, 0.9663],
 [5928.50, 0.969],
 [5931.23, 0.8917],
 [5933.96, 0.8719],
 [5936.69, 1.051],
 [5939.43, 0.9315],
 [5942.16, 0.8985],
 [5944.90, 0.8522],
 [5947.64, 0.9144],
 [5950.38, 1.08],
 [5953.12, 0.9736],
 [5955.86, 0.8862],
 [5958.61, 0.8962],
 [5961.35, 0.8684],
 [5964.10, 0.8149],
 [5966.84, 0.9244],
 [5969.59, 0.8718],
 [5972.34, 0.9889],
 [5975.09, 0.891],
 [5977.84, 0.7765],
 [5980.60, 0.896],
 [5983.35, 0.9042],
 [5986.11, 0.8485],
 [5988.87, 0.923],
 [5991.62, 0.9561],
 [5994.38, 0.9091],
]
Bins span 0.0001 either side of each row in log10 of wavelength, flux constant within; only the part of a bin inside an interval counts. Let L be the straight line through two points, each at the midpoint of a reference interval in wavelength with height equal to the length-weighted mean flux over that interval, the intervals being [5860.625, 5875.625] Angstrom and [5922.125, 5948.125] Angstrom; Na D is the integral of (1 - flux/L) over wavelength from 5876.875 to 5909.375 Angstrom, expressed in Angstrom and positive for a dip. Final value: 1.8 Angstrom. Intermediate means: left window 0.939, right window 0.922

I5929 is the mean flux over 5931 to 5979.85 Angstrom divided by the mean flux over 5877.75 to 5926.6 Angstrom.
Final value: 1.0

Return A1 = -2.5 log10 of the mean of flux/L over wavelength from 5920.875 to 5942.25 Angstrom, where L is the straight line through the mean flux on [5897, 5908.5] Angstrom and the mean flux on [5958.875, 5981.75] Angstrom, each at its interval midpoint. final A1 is -0.094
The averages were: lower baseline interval 0.835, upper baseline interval 0.88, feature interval 0.932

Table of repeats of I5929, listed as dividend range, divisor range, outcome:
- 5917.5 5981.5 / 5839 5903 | 1.01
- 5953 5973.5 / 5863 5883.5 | 0.95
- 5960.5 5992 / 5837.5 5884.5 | 0.97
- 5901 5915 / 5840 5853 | 1.01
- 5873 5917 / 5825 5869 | 0.97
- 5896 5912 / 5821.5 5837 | 0.91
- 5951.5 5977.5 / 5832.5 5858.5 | 0.99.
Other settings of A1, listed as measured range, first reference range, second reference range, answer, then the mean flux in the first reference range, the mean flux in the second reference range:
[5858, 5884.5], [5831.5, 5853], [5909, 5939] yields -0.020 mag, 0.902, 0.926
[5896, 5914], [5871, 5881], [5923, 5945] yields 0.074 mag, 0.917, 0.929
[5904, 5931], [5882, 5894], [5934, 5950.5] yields 0.018 mag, 0.914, 0.938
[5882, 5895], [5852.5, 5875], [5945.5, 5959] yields 0.025 mag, 0.936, 0.948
